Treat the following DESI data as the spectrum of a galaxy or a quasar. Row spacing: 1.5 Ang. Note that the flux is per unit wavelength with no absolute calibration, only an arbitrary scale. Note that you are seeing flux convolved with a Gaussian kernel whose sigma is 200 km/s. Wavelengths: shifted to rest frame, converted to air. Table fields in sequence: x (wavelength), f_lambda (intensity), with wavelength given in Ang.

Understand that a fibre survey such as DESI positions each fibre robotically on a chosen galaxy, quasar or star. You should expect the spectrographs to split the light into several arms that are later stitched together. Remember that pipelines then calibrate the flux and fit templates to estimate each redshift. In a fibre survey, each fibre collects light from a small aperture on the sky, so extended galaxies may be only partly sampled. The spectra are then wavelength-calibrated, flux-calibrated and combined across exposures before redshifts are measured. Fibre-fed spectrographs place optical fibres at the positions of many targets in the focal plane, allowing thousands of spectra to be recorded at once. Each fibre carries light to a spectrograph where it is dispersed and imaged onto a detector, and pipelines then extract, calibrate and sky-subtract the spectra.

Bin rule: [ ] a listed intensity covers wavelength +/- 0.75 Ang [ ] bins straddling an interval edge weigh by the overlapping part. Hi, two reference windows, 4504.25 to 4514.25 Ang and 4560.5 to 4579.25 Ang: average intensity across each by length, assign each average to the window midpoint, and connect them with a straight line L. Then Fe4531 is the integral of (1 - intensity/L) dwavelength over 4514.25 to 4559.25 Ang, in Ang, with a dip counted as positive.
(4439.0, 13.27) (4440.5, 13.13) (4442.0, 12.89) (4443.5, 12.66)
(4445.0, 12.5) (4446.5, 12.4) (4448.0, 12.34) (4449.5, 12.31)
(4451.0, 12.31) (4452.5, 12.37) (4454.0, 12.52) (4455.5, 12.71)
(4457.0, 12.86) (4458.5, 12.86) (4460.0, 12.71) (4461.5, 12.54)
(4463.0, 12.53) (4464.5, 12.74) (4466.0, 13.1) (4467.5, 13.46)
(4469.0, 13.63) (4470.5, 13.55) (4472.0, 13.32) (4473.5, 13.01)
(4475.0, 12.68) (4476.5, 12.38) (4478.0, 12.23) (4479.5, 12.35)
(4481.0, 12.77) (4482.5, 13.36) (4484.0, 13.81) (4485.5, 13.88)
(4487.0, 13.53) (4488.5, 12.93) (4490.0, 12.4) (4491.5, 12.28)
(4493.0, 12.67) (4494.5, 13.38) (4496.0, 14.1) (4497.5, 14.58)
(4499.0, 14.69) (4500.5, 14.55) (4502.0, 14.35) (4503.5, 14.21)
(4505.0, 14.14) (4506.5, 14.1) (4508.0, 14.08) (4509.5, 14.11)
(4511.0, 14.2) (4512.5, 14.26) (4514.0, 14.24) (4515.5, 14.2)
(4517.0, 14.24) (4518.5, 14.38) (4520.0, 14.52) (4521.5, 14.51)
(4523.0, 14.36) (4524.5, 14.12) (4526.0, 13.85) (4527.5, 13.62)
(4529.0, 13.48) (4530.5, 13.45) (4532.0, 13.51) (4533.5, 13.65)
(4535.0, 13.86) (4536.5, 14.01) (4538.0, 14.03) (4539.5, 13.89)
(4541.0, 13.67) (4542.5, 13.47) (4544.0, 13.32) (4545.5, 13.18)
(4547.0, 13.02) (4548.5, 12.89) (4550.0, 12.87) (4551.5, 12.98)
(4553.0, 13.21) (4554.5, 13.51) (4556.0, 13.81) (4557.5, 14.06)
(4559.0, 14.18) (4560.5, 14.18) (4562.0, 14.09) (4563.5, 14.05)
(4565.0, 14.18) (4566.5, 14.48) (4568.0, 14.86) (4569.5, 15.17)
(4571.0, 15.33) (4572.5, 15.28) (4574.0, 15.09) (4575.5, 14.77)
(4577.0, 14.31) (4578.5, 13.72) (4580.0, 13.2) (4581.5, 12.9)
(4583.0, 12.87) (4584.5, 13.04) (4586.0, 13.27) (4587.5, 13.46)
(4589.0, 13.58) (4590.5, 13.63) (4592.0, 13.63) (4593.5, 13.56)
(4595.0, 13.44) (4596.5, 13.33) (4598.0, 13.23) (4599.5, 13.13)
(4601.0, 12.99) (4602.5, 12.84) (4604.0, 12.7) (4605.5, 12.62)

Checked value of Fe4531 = 2.0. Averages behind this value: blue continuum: 14.2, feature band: 13.7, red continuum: 14.6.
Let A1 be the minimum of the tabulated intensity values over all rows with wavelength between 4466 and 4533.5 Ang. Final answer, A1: 12.23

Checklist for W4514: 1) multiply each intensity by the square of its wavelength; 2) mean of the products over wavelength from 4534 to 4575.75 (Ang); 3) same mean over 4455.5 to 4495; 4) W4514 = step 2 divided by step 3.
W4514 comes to 1.1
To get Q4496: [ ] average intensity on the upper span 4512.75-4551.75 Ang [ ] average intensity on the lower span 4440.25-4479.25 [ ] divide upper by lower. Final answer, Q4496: 1.08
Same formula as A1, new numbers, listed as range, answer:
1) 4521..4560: 12.87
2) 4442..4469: 12.31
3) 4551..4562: 12.98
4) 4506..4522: 14.08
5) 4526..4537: 13.45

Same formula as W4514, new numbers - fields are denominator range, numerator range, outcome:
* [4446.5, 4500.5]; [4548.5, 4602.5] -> 1.11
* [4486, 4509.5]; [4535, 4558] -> 1.00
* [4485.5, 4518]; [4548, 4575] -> 1.05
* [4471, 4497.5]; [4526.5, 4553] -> 1.06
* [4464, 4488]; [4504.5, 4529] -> 1.10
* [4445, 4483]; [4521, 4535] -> 1.12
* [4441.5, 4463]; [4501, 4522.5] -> 1.17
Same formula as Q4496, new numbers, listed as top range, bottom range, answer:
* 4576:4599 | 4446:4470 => 1.05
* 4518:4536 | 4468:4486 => 1.07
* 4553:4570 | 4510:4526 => 0.99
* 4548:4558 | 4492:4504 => 0.95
